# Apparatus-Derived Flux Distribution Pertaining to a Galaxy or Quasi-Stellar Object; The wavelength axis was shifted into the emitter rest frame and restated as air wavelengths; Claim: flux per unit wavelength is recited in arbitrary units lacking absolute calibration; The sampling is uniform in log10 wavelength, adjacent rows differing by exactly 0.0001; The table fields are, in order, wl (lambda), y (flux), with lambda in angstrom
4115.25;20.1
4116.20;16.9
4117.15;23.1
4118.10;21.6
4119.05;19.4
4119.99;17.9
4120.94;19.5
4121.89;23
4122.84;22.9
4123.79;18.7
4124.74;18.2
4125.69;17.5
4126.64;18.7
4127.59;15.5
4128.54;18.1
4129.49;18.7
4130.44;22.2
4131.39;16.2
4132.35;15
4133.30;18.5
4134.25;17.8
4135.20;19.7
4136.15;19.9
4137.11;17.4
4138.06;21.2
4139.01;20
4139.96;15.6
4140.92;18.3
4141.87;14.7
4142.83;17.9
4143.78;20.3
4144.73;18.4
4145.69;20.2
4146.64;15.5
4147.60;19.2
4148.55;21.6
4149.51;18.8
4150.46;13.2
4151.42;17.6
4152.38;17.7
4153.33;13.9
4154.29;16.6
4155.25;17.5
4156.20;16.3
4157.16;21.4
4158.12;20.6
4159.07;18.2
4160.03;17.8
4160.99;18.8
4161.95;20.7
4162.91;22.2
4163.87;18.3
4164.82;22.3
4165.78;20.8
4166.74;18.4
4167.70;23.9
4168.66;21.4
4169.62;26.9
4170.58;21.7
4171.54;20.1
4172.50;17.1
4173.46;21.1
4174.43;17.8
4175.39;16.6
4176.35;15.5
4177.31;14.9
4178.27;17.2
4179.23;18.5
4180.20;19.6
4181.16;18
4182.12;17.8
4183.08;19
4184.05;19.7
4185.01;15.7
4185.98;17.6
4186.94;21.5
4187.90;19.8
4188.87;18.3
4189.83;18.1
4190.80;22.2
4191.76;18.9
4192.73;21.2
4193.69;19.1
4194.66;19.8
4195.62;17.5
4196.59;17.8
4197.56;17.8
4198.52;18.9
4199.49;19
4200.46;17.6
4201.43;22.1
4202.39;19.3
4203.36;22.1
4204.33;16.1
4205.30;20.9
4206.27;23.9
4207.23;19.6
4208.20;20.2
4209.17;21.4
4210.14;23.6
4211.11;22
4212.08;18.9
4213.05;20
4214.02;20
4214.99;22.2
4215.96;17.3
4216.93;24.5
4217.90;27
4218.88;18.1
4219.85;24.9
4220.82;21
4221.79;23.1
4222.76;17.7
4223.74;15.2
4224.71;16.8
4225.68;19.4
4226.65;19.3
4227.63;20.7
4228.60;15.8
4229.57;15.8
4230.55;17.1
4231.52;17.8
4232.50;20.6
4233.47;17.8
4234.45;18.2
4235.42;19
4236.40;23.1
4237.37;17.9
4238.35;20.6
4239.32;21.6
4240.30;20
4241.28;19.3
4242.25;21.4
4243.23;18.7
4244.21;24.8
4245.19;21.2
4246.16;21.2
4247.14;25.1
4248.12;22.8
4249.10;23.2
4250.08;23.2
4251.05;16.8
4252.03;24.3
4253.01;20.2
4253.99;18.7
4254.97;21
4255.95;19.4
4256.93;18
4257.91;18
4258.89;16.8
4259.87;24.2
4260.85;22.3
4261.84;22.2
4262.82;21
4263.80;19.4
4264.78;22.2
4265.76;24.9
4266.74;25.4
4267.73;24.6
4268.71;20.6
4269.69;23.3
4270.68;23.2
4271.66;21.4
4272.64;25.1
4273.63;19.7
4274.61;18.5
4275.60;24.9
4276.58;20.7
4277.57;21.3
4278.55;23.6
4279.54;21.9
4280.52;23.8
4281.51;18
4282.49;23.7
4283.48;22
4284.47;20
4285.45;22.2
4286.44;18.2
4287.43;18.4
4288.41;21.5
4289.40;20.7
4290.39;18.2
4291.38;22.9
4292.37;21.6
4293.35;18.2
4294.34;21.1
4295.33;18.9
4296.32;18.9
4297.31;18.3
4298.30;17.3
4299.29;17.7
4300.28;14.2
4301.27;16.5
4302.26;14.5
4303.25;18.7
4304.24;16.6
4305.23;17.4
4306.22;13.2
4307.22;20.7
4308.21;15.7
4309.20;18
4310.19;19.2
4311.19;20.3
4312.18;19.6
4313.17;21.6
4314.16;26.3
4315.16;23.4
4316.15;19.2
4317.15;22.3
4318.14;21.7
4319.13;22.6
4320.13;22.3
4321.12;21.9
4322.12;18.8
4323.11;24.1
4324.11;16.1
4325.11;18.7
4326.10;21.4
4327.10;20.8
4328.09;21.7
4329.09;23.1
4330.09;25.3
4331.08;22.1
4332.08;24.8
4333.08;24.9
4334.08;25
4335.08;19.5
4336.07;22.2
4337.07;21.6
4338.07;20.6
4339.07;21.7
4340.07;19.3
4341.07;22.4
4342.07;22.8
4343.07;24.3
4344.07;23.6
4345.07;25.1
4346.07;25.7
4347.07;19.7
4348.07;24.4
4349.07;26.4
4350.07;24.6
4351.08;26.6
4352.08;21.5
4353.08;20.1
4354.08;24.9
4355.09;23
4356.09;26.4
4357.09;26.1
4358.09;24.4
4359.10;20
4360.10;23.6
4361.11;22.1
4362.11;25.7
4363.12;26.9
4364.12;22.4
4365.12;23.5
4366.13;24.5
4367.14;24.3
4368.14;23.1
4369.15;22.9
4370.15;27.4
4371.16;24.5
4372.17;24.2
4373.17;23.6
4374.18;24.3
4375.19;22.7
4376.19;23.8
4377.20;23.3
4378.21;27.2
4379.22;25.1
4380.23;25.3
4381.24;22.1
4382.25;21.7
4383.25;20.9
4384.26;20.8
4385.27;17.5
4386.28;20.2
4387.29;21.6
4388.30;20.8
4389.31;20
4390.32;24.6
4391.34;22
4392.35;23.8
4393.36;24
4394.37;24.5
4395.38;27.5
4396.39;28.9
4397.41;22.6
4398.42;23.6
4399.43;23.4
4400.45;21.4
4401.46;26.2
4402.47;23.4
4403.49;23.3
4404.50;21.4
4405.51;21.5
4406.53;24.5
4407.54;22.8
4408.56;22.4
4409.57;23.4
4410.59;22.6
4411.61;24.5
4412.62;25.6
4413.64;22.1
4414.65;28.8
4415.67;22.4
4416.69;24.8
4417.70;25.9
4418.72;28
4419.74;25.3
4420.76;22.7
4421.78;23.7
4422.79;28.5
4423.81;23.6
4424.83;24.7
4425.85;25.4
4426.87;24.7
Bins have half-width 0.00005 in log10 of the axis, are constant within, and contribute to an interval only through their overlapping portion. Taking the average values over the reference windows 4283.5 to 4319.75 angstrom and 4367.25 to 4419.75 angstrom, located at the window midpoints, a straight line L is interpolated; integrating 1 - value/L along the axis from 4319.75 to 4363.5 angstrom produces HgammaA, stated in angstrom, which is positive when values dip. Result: -3.4 angstrom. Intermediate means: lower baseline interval 19.4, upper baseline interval 23.6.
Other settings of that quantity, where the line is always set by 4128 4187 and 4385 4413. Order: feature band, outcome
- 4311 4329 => 0.3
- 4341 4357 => -1.2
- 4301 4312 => 2.1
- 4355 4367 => -0.9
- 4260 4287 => -1.5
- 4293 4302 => 1.5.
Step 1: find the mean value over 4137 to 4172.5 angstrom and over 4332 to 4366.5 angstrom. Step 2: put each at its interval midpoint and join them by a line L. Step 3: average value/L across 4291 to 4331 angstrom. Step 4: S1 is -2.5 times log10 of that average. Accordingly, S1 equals 0.143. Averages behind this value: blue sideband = 19.1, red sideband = 23.4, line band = 19.8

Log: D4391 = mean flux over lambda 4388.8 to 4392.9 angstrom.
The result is 22.6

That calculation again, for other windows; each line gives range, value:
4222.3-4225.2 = 16.6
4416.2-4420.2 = 26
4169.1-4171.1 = 24.2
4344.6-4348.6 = 23.8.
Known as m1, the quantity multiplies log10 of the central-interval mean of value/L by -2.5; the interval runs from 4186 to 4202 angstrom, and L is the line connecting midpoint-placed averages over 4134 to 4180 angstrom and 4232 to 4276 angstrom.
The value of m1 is 0.02 mag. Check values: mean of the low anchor 18.8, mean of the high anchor 21.2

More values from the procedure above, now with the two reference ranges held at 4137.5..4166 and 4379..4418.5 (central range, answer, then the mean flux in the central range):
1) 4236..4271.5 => -0.048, 21.4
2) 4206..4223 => -0.091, 21.4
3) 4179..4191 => 0.018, 18.8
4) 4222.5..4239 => 0.090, 18.4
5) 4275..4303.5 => 0.065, 19.9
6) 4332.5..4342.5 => 0.005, 22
